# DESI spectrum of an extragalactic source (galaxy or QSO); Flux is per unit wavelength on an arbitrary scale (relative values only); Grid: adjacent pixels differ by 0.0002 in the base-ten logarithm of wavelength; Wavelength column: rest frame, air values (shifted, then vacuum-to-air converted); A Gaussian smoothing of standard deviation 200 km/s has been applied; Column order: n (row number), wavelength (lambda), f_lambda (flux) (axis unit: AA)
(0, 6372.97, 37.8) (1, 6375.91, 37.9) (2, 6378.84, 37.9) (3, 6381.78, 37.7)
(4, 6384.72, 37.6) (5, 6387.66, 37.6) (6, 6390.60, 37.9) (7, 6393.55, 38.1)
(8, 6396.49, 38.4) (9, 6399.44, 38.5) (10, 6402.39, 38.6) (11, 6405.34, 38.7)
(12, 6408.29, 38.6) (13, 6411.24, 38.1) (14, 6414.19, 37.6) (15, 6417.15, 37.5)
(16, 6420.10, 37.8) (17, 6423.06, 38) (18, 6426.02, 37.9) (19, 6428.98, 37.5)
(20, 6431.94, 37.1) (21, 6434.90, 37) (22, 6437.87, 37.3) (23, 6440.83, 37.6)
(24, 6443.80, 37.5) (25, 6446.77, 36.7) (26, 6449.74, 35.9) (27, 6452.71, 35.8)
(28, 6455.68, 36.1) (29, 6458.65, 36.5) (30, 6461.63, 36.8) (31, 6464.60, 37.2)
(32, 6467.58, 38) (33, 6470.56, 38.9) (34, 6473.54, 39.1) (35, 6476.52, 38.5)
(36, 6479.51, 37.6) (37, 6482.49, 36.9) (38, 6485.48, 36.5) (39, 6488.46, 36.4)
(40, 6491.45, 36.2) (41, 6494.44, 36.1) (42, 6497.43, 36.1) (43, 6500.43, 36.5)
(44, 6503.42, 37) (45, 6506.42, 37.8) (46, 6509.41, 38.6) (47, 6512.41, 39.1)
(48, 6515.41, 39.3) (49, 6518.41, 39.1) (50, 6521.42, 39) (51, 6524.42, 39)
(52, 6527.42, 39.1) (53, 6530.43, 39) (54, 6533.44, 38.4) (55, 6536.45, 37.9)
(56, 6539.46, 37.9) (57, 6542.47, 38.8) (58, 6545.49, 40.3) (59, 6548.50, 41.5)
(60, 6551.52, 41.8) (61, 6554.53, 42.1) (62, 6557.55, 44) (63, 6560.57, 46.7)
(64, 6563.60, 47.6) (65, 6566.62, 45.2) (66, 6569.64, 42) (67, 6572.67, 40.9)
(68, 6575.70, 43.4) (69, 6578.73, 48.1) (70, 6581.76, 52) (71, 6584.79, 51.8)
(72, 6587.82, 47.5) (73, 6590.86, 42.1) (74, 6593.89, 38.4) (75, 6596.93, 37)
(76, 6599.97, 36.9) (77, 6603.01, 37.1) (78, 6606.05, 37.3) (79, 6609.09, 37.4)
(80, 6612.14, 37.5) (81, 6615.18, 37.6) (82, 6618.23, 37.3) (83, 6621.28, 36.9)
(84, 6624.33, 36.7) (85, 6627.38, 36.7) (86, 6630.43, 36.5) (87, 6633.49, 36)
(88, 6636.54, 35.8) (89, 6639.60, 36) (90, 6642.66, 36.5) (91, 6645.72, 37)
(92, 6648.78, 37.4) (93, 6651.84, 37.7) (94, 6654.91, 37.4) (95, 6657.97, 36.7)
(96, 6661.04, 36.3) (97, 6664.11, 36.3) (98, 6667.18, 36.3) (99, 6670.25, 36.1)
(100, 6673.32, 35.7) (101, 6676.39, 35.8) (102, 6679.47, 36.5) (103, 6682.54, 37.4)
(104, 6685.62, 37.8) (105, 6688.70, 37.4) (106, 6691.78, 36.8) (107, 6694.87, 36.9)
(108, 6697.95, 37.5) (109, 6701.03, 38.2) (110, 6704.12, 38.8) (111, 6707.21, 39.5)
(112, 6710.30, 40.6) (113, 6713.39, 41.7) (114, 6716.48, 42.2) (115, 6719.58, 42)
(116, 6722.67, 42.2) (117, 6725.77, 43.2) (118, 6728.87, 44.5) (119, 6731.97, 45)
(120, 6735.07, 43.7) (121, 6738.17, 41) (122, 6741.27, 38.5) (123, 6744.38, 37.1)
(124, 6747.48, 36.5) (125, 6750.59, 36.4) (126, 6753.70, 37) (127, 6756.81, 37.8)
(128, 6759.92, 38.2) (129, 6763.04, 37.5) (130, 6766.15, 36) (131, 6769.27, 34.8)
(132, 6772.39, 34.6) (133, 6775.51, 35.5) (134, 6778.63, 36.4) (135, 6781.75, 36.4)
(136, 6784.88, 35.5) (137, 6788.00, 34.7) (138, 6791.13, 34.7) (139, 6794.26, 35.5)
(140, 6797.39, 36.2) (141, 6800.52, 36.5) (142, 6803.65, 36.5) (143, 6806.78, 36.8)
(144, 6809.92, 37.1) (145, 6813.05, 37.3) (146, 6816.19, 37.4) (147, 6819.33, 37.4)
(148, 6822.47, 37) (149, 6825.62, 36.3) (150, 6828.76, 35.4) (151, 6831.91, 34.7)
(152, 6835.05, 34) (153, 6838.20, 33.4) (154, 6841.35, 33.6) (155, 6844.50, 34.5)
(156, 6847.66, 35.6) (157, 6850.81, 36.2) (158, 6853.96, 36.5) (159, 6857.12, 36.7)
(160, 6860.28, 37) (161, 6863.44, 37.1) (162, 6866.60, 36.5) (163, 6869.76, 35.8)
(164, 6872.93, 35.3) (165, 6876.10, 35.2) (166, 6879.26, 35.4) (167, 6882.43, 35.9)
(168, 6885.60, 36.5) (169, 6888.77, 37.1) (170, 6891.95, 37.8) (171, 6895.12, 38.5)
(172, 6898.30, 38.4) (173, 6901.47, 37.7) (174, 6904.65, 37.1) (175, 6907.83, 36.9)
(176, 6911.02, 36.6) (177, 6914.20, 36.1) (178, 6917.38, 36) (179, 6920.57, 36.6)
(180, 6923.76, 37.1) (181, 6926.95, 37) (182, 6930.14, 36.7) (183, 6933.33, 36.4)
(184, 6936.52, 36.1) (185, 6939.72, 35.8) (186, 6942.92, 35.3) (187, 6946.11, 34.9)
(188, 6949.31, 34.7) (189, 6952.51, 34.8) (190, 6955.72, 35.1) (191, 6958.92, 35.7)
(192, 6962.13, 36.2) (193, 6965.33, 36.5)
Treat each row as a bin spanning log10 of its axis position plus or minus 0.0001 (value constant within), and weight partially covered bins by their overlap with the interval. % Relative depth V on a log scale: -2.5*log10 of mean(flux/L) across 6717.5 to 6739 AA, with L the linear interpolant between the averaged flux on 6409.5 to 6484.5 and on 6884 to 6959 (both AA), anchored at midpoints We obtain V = -0.17 mag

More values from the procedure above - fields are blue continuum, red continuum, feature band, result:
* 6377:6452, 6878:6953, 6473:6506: 0.02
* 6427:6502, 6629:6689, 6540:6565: -0.16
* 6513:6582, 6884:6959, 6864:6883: 0.04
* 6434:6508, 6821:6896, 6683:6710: -0.05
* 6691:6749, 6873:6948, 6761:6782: 0.10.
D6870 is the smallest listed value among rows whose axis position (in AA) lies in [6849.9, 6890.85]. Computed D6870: 35.2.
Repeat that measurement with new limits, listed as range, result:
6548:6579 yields 40.9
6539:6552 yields 37.9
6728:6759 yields 36.4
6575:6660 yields 35.8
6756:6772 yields 34.8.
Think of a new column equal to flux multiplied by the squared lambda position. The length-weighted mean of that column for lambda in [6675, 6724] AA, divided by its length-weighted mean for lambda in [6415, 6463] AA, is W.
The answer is 1.13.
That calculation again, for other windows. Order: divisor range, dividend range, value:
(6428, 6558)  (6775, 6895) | 1.05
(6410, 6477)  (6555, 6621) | 1.18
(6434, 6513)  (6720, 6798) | 1.12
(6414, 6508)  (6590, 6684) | 1.05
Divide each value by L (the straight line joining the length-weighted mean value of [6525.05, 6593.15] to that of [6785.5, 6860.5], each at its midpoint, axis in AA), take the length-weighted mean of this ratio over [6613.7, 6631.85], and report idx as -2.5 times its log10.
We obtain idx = 0.12 mag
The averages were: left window 43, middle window 36.9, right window 35.9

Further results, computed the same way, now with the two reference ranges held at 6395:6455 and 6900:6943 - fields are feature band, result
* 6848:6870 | 0.004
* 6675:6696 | 0.003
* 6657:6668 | 0.021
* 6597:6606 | 0.005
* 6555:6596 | -0.208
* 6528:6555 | -0.065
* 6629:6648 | 0.024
